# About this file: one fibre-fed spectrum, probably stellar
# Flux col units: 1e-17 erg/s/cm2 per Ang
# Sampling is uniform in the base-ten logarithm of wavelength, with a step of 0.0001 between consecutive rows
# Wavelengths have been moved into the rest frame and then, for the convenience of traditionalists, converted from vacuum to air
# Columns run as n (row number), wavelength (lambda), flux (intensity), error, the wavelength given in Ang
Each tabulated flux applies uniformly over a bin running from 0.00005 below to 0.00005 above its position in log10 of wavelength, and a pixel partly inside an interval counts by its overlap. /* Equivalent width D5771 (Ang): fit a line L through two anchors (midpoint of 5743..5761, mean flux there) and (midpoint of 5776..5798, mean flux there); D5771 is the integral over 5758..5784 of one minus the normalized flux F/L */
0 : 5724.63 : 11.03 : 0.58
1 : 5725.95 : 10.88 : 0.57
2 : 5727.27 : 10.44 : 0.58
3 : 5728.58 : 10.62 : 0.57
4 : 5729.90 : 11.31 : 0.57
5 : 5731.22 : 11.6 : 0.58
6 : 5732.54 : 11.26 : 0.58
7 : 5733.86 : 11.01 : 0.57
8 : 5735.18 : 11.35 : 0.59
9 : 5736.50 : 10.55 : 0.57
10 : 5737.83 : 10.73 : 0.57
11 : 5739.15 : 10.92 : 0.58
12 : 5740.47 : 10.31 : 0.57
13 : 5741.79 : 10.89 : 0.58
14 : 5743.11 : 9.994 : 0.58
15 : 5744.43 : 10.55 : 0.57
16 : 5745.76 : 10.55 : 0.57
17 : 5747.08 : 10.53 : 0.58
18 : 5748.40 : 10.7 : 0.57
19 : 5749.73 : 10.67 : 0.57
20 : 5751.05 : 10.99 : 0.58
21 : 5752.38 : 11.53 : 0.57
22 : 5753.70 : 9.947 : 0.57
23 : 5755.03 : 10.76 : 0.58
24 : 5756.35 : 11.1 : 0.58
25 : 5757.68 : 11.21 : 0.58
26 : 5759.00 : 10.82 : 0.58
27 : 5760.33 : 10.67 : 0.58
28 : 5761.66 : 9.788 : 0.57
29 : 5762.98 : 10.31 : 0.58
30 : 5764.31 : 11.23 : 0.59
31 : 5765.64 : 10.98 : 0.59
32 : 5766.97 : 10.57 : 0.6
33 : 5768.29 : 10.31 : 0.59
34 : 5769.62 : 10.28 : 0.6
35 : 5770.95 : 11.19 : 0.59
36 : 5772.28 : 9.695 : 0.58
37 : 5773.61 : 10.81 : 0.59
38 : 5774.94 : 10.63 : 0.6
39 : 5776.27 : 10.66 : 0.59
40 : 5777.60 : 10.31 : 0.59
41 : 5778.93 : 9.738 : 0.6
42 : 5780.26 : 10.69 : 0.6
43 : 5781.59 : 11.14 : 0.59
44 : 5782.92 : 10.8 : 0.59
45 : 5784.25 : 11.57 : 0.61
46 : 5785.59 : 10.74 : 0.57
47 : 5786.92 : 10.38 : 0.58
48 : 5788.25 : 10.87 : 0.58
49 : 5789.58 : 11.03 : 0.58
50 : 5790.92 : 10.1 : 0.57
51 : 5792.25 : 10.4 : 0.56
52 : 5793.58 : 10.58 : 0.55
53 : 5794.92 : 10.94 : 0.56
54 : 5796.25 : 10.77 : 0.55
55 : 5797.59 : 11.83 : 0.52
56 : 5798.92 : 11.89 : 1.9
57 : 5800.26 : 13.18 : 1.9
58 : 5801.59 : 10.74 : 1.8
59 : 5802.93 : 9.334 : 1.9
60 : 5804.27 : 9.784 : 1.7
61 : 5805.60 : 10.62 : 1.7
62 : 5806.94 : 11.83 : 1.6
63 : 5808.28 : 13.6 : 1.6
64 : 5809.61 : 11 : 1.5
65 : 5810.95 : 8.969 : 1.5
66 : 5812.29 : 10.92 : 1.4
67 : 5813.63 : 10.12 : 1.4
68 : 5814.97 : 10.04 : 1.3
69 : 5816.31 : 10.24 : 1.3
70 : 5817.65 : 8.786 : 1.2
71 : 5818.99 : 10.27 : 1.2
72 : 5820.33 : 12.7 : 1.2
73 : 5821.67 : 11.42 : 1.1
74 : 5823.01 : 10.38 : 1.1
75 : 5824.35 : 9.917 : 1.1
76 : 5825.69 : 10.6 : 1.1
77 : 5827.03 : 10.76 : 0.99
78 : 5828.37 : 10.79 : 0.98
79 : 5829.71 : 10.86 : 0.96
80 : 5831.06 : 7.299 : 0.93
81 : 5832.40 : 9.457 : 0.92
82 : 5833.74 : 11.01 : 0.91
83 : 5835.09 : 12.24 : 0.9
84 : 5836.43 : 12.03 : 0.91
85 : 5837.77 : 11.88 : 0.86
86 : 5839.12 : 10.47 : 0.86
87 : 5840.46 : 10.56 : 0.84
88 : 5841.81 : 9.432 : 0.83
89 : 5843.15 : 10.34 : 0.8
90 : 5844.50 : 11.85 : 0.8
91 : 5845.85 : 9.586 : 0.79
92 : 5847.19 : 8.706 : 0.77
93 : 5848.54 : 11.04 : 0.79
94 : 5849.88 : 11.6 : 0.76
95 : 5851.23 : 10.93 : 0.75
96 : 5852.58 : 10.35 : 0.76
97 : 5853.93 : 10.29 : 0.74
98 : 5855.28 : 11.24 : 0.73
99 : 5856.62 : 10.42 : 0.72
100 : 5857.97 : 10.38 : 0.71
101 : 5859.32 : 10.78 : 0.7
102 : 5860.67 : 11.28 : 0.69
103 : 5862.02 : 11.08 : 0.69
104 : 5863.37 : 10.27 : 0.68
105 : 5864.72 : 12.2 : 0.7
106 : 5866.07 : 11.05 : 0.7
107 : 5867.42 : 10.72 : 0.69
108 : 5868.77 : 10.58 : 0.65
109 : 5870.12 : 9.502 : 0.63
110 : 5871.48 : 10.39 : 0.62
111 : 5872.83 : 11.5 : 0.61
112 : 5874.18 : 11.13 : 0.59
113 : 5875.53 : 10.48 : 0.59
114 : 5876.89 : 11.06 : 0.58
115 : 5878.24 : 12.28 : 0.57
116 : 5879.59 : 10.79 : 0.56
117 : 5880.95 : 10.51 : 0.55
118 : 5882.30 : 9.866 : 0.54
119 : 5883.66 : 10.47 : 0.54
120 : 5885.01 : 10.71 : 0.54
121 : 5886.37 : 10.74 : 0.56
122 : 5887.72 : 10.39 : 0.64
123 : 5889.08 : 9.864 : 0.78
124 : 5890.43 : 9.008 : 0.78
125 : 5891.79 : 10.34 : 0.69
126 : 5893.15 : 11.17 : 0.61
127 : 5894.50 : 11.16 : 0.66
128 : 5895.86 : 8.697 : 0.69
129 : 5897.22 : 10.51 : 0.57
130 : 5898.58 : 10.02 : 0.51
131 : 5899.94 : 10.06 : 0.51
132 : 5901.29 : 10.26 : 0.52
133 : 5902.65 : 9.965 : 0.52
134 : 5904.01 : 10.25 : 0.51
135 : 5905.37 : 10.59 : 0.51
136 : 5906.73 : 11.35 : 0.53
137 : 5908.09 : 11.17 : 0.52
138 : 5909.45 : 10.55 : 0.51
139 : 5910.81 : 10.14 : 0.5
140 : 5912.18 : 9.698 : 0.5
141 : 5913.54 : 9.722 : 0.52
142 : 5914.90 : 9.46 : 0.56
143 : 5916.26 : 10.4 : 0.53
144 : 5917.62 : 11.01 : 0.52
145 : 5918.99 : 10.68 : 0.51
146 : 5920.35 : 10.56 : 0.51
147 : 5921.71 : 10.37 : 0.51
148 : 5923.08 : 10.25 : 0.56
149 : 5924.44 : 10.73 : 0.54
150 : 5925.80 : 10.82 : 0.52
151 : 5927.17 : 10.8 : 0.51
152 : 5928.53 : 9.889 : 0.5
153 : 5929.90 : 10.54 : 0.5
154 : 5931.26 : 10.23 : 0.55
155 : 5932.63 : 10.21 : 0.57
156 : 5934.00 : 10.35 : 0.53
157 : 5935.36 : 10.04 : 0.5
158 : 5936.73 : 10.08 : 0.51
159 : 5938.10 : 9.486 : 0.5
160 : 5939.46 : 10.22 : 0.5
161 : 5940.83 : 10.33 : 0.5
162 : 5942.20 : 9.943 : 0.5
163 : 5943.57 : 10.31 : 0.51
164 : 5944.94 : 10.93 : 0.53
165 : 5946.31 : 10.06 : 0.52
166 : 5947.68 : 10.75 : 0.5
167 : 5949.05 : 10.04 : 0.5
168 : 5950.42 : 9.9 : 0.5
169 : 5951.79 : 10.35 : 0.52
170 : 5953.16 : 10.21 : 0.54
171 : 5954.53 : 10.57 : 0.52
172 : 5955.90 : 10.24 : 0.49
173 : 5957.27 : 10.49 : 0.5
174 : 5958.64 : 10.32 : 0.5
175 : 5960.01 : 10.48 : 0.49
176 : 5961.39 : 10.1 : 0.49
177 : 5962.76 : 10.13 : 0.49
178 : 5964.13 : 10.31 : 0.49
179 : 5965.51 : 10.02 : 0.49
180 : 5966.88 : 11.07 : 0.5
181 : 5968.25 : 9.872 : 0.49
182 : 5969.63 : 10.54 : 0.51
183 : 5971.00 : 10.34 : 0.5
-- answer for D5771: 0.4 Ang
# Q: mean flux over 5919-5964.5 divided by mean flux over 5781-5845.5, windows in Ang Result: 0.96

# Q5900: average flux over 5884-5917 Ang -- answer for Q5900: 10.3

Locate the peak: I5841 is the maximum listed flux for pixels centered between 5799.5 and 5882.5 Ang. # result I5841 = 13.6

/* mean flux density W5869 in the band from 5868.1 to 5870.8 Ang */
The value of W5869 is 10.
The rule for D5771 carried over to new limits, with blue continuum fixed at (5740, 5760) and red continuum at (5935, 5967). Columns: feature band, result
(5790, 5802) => -0.6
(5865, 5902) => -0.4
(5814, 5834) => 0.5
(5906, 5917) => 0.0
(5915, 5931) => -0.3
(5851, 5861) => -0.2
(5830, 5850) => 0.1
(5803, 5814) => -0.2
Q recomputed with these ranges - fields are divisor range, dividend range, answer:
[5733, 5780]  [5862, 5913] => 0.99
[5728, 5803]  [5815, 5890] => 0.99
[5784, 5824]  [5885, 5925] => 0.95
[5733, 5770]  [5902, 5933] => 0.97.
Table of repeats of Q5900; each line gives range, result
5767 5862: 10.7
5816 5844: 10.6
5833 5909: 10.7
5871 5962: 10.4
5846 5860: 10.5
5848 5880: 10.9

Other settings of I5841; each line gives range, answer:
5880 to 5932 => 11.35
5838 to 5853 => 11.85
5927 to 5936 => 10.8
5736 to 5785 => 11.57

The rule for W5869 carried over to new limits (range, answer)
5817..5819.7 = 9.58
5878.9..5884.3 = 10.4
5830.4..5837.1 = 10.4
